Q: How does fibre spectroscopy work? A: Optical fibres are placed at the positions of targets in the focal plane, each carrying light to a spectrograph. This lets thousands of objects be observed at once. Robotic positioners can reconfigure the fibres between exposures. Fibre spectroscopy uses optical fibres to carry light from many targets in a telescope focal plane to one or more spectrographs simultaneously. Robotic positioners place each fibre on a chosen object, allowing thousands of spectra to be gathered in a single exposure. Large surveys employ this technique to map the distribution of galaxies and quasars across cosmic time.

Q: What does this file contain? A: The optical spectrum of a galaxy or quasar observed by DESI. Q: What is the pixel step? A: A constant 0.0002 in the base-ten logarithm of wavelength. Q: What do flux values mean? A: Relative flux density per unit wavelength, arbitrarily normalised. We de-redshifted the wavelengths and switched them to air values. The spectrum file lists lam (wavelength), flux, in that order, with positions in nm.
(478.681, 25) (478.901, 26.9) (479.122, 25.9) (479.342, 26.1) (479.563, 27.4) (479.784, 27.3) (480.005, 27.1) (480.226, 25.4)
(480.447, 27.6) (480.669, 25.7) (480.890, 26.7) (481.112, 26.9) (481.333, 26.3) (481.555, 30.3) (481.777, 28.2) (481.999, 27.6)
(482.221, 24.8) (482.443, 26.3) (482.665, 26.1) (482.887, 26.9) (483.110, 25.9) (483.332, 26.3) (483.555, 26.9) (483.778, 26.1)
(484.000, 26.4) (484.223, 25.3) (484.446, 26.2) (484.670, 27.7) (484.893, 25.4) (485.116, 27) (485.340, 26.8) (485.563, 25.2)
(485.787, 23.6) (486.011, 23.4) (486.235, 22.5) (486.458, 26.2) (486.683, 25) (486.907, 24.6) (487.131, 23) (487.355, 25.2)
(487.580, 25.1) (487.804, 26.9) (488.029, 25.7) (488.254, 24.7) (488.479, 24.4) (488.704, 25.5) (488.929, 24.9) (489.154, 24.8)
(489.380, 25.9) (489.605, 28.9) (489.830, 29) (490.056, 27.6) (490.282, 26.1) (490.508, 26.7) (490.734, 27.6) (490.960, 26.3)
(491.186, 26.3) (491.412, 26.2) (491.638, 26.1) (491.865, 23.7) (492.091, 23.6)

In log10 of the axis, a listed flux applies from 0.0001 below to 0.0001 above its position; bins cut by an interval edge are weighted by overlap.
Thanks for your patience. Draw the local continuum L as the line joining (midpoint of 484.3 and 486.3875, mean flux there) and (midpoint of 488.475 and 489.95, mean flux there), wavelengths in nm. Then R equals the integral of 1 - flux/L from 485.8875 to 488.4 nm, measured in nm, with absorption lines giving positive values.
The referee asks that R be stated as 0.10 nm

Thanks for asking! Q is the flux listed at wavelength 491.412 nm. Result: 26.2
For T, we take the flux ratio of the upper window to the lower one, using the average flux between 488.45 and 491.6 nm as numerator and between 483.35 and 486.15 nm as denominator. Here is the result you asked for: 1.03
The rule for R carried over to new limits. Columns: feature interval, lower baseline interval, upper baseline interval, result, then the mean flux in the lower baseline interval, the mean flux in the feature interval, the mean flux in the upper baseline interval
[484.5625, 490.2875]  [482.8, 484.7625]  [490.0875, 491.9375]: 0.16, 26.4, 25.6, 26.2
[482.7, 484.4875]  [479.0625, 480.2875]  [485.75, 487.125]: -0.07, 26.6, 26.3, 24.2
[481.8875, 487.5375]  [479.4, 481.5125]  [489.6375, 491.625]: 0.27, 26.8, 25.6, 27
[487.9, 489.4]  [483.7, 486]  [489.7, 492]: 0.07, 25.9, 25.1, 26.6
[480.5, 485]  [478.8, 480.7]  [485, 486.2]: -0.14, 26.6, 26.6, 25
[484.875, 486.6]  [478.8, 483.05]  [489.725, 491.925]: 0.11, 26.8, 25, 26.6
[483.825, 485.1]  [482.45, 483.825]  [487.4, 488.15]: 0.00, 26.4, 26.3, 25.8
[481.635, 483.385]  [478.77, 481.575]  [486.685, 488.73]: -0.02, 26.8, 26.6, 25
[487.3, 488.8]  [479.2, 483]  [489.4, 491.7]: 0.09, 26.9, 25.4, 27.1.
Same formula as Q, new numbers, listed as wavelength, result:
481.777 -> 28.2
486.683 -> 25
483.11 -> 25.9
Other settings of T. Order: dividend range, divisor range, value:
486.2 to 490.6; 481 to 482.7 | 0.95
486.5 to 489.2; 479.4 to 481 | 0.94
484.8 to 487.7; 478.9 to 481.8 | 0.92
